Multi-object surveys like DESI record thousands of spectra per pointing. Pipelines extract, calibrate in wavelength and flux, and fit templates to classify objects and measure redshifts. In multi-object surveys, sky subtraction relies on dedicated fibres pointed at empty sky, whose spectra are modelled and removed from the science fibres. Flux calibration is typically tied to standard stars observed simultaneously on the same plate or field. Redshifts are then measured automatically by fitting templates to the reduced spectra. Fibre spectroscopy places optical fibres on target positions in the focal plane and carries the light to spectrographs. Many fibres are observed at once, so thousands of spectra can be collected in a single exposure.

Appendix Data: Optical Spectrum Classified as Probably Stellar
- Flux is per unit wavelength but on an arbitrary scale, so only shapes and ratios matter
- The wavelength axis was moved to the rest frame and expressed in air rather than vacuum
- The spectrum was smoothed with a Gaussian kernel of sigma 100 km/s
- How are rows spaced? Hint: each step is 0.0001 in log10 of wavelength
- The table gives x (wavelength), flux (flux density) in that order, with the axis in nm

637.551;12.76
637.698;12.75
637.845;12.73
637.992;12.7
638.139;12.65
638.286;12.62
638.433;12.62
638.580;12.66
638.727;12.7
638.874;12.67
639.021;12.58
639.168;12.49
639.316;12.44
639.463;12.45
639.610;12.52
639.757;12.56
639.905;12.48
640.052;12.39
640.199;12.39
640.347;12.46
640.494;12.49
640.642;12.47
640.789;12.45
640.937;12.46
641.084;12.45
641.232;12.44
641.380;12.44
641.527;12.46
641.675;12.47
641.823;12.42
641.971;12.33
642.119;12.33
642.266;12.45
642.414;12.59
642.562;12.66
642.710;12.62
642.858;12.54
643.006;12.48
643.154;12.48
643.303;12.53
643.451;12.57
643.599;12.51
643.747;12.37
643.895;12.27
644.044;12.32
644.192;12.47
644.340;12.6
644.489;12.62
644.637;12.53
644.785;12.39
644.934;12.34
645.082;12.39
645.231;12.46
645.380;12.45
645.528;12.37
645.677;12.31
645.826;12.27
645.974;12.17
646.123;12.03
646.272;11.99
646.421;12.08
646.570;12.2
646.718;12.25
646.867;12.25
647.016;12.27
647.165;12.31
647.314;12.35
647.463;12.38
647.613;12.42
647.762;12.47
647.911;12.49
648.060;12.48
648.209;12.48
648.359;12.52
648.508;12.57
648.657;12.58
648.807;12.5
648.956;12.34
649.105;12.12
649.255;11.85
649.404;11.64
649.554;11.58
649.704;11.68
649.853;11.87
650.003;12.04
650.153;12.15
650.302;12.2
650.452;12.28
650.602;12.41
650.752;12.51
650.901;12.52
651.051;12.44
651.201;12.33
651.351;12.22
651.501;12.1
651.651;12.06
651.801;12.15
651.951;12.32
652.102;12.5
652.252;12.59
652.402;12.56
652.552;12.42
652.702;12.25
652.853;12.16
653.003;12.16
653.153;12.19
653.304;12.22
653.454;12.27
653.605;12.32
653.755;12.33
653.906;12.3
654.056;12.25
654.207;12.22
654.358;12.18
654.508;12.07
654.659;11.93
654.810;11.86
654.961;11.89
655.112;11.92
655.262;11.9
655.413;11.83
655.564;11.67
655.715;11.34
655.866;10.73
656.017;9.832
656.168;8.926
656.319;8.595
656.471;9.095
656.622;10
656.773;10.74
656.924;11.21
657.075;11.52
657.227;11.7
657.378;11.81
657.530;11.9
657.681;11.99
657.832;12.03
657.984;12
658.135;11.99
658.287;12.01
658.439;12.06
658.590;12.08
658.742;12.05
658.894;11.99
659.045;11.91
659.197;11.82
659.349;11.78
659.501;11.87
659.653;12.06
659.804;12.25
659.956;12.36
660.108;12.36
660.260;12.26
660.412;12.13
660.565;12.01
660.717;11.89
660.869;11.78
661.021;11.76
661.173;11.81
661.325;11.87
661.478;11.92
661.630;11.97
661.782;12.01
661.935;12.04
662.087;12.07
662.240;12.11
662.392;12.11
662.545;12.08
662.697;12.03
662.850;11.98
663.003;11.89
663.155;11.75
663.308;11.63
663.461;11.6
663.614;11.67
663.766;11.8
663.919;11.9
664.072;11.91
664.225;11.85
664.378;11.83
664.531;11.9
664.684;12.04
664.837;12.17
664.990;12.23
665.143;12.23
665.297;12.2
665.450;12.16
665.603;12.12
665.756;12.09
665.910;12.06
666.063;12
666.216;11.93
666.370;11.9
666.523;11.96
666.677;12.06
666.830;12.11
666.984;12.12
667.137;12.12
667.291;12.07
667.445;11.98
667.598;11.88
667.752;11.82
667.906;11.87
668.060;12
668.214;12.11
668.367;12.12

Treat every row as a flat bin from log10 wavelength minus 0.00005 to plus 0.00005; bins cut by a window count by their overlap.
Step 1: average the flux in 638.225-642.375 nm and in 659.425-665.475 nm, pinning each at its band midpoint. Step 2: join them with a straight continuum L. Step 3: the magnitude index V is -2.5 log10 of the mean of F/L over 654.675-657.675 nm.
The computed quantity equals 0.10 mag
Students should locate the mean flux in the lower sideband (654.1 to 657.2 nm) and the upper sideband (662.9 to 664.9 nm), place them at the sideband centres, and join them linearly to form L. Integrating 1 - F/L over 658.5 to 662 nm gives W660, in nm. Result -0.149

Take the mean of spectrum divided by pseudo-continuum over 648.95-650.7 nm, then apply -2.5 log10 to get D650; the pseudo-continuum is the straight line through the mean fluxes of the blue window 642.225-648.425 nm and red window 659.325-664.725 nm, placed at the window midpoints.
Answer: 0.024 mag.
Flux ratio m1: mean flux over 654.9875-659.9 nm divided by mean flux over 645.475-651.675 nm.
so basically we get 0.93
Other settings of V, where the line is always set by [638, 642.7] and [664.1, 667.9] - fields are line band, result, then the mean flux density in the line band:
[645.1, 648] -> 0.01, 12.3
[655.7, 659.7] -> 0.08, 11.3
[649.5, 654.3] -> 0.00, 12.2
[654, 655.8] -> 0.03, 11.9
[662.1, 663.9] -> 0.02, 11.9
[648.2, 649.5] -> 0.01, 12.3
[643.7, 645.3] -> 0.00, 12.4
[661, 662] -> 0.02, 11.9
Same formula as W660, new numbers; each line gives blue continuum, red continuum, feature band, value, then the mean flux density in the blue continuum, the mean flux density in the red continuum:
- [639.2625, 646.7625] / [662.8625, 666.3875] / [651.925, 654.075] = -0.022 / 12.4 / 12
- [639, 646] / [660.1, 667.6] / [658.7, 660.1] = 0.007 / 12.5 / 12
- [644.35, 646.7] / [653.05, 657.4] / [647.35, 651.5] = -0.108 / 12.3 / 11.4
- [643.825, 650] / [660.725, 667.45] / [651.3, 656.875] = 0.221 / 12.3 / 12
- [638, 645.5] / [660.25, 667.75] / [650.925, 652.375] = -0.007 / 12.5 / 12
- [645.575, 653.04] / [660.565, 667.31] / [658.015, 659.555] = 0.015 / 12.3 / 12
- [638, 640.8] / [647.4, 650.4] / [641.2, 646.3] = -0.013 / 12.5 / 12.2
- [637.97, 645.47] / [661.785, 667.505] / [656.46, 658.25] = 0.106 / 12.5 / 12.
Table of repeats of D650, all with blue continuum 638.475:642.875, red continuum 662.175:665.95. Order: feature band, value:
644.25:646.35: 0.00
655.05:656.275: 0.11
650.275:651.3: -0.01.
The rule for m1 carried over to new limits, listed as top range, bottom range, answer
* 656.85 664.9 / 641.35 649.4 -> 0.96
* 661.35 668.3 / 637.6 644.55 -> 0.96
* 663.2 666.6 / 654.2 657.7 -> 1.07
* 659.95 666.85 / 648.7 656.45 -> 1.01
